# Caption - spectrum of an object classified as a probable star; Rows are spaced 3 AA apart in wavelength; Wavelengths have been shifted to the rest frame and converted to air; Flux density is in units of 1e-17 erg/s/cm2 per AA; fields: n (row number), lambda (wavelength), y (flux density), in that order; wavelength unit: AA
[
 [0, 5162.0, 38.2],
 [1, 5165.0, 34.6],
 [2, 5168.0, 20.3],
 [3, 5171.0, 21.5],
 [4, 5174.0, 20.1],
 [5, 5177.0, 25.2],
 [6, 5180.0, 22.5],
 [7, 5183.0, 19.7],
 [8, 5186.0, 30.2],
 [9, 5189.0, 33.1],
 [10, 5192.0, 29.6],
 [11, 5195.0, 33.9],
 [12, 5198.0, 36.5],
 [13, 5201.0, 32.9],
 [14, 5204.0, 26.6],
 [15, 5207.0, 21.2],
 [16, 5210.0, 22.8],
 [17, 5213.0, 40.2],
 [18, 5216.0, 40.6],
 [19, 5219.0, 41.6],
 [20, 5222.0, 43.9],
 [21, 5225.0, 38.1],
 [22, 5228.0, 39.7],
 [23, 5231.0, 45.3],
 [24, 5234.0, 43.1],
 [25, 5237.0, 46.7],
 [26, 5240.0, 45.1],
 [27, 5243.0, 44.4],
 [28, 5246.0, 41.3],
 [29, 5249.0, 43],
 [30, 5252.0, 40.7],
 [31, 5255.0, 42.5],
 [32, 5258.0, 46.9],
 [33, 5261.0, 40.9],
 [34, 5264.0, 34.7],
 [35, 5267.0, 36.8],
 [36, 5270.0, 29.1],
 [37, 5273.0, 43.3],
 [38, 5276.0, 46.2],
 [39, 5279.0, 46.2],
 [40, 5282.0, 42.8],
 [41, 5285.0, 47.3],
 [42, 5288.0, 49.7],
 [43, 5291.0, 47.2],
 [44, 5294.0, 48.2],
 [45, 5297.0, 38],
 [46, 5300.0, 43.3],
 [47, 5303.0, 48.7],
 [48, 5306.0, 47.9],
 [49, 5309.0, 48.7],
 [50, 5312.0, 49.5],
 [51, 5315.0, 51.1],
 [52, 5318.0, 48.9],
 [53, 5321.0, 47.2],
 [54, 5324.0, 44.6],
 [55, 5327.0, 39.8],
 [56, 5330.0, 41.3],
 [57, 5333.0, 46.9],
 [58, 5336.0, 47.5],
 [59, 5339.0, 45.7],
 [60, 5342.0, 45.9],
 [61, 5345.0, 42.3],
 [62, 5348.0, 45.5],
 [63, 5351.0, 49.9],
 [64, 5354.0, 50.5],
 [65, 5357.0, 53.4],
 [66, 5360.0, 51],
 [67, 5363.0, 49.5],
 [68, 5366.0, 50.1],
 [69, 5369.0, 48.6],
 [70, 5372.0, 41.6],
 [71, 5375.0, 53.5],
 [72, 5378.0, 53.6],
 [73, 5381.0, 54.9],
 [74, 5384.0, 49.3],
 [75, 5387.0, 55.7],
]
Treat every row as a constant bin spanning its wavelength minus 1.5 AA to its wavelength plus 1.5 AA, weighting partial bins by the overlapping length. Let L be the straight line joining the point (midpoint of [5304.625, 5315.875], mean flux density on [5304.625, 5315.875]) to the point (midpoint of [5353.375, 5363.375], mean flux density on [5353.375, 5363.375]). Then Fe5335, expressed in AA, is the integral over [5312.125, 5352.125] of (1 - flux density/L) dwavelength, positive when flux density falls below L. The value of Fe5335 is 3.3 AA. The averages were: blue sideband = 49.2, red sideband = 51.3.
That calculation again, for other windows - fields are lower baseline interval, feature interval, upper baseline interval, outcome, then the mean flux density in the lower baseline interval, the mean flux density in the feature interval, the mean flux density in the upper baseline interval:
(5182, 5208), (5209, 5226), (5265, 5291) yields -2.6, 29.6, 38.3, 42.8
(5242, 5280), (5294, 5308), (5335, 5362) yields -0.2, 41.1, 45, 48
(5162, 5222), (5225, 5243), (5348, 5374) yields -4.7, 29.7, 43.5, 49.2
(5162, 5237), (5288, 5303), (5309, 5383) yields -0.9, 32.2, 45.2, 48.1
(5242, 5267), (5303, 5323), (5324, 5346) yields -2.4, 41.4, 48.8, 44.3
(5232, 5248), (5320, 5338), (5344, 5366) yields 1.3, 44.1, 44.5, 49.1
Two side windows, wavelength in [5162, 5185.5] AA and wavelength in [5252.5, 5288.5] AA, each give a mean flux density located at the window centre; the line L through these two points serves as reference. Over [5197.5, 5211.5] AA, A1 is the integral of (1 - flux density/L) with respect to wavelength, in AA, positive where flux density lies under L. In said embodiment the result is 1.2 AA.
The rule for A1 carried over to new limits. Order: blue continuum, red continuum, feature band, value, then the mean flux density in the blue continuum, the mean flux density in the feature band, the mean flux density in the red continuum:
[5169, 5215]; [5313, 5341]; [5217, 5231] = -4.02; 27.8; 41.3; 46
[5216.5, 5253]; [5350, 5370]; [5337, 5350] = 1.13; 42.7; 45.1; 50.5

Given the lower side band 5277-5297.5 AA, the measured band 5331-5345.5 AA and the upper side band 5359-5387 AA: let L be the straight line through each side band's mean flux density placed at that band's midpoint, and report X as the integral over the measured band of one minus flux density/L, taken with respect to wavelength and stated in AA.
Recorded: 0.9 AA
